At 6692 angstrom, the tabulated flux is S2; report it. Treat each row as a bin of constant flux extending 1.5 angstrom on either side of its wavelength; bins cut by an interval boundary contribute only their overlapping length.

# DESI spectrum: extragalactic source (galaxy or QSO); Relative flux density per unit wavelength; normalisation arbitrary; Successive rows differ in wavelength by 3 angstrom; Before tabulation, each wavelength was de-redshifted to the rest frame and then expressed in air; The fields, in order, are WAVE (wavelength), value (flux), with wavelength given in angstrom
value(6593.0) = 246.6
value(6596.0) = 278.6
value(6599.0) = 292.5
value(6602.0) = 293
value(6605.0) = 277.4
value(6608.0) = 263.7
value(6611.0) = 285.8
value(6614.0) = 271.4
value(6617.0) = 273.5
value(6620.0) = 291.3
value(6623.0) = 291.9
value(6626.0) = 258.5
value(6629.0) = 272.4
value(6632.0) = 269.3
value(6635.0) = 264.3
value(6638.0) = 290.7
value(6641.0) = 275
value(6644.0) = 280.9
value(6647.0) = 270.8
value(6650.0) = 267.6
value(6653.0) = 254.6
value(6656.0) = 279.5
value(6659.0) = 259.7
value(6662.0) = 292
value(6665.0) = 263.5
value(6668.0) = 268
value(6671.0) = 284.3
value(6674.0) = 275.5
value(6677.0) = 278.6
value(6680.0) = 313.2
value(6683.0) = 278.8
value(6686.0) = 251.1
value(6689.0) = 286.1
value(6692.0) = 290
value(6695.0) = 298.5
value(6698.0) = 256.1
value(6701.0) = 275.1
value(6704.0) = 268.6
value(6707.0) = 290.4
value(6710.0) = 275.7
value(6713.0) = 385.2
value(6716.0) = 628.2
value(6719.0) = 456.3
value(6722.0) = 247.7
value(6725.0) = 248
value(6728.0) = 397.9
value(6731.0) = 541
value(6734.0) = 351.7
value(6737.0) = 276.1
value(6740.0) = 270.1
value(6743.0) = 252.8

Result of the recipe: 290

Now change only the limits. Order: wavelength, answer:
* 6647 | 270.8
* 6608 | 263.7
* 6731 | 541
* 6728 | 397.9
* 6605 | 277.4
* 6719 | 456.3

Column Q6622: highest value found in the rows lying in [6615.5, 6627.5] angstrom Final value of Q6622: 291.9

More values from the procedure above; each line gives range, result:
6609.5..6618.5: 285.8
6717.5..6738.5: 541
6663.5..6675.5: 284.3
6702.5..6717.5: 628.2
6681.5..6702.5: 298.5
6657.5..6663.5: 292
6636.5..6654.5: 290.7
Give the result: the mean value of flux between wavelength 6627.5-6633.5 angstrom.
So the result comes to 271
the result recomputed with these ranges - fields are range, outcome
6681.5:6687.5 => 265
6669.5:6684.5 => 286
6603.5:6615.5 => 275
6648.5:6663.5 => 271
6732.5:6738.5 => 314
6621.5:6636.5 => 271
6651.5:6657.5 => 267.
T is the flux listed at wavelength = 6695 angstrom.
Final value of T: 298.5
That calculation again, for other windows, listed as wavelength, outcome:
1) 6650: 267.6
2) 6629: 272.4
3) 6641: 275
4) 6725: 248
